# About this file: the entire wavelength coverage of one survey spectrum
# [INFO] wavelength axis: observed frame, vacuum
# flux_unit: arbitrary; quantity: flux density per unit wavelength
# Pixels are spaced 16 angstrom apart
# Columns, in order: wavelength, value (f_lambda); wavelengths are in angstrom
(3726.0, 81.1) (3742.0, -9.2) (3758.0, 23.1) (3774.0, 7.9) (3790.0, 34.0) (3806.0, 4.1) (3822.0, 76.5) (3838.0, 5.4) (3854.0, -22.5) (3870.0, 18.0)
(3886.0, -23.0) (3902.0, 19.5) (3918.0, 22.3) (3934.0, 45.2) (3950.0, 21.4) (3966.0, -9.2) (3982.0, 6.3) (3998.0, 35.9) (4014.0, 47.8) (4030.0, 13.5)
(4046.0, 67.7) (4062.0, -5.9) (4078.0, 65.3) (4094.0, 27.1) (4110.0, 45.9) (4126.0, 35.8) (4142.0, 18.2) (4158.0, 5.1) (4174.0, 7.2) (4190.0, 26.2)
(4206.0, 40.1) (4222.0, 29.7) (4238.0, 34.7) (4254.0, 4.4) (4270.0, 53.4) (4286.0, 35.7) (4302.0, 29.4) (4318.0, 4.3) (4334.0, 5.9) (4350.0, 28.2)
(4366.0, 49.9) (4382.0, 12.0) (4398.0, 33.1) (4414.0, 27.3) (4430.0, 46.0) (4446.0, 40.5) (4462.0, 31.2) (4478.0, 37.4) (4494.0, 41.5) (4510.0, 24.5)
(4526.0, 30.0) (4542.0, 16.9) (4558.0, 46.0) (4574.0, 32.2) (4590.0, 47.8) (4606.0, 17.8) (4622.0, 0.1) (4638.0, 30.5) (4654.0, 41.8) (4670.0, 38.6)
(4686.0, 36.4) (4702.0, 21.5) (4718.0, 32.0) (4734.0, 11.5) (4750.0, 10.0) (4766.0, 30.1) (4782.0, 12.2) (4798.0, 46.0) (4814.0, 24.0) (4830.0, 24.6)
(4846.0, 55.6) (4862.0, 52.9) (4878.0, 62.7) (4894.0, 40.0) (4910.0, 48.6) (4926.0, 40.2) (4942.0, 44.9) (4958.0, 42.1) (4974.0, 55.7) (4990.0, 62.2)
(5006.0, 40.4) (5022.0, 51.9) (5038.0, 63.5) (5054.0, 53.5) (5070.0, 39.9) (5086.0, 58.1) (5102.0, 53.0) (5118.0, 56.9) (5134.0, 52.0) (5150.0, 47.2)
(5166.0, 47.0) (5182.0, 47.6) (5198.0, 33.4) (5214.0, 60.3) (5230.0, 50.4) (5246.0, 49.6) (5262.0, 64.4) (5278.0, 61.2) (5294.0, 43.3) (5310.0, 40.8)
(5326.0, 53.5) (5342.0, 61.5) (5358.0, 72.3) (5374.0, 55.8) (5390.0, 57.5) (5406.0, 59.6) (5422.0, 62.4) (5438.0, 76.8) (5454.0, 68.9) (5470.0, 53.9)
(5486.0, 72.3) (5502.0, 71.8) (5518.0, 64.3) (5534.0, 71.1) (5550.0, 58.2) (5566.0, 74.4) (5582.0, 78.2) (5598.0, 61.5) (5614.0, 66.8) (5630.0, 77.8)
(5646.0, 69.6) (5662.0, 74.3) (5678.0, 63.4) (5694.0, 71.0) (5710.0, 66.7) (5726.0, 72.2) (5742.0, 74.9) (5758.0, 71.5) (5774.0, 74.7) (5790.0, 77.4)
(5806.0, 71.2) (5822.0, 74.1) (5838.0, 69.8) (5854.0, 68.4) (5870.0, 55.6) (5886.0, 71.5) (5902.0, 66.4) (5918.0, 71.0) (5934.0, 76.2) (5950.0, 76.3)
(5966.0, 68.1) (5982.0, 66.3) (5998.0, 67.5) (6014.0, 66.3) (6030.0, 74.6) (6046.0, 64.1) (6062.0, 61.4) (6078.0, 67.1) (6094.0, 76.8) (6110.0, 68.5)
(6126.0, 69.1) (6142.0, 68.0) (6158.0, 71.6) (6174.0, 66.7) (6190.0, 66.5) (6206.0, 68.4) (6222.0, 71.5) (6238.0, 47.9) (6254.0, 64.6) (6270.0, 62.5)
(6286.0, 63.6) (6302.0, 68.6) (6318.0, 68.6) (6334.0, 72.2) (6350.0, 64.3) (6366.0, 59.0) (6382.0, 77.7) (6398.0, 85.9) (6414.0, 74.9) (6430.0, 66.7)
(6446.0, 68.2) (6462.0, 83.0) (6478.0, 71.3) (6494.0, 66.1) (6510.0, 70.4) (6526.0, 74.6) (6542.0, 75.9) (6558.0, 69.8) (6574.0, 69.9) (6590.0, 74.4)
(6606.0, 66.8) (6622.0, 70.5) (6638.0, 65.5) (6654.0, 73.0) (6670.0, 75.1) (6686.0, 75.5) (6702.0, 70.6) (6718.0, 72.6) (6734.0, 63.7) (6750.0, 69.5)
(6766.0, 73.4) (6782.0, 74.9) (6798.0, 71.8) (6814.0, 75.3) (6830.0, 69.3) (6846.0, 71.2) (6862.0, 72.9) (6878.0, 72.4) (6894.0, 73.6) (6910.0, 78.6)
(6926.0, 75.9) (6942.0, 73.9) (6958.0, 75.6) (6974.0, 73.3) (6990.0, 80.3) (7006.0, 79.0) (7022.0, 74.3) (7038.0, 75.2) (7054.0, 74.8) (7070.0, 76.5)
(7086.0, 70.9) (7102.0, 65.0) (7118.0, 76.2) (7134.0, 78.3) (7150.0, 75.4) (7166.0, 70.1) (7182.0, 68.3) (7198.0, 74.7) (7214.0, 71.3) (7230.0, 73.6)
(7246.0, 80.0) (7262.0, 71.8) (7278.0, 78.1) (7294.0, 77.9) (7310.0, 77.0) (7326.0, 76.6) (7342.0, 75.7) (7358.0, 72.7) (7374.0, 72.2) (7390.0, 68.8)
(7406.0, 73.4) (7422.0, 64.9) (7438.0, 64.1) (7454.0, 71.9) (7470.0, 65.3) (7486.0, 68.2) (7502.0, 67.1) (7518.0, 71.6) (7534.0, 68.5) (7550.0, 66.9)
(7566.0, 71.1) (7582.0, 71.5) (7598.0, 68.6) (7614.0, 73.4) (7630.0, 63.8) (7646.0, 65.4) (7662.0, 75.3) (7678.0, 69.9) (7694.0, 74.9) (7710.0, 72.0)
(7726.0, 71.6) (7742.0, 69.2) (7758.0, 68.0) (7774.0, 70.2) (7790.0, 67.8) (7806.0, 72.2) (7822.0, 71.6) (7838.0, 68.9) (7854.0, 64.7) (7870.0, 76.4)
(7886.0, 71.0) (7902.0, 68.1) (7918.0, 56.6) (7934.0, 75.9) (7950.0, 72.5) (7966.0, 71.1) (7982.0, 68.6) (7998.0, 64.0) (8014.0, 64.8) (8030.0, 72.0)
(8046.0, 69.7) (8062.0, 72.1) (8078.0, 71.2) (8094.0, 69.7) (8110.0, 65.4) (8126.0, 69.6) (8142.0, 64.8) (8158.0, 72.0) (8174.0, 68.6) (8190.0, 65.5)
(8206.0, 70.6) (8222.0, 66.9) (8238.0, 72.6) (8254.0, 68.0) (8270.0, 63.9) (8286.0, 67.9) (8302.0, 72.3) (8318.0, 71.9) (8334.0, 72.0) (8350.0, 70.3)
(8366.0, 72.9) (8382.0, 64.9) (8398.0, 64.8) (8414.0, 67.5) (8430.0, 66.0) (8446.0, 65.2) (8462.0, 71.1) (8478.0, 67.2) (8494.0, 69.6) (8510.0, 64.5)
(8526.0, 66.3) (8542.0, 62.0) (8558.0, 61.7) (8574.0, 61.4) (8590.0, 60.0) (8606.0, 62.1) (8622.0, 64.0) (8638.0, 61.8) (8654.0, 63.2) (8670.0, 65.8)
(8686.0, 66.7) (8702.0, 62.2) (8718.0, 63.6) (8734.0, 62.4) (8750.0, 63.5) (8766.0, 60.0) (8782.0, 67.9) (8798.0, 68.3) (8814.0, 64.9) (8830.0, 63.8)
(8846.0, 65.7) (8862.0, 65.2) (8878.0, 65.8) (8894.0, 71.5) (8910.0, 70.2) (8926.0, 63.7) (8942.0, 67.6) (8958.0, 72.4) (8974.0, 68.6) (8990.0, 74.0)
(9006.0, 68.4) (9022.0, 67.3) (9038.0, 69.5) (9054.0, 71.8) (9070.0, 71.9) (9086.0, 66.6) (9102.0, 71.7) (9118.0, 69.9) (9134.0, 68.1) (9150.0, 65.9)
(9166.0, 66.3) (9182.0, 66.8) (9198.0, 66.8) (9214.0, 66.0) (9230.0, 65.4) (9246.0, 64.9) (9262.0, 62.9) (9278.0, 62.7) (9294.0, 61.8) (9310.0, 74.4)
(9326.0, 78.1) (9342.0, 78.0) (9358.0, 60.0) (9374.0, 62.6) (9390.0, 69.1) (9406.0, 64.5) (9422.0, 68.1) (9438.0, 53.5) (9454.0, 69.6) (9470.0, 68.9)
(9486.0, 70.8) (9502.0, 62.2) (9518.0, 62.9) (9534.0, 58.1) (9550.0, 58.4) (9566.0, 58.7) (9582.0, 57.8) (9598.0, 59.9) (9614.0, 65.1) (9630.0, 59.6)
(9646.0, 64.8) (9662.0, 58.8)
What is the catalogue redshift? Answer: 0.206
